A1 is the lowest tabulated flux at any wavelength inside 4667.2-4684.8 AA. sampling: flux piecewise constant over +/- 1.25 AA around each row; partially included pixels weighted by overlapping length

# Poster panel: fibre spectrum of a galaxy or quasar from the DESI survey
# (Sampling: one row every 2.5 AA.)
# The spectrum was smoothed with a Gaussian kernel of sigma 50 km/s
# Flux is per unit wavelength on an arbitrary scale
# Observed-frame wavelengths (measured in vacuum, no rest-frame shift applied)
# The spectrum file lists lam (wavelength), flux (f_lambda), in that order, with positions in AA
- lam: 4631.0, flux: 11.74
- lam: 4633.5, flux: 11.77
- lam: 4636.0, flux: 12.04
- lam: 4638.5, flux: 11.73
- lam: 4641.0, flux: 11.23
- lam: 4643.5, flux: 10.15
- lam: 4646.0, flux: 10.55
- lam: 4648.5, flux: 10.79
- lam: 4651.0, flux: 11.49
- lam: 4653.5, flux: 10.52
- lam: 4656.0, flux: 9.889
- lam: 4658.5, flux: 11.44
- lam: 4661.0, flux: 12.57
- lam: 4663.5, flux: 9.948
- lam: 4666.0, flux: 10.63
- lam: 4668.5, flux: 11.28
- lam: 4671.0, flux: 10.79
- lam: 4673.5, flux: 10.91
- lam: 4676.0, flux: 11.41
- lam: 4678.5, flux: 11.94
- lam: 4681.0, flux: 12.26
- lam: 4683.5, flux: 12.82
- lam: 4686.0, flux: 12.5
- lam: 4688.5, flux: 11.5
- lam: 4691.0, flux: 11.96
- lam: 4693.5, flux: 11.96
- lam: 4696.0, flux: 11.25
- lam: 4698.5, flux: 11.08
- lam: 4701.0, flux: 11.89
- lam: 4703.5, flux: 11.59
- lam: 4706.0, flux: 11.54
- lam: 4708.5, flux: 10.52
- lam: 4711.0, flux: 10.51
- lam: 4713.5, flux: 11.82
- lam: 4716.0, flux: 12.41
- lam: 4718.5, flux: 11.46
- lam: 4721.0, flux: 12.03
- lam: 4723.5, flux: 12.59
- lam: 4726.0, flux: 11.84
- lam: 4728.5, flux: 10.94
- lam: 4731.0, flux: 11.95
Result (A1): 10.79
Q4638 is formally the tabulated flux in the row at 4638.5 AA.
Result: 11.73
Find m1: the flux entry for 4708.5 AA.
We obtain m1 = 10.52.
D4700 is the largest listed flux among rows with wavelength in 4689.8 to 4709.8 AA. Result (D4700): 11.96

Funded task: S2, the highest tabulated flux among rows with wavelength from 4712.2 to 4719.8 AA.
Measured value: 12.41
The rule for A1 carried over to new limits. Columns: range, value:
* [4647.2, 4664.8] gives 9.889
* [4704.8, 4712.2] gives 10.51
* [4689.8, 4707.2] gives 11.08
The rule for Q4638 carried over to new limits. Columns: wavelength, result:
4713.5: 11.82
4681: 12.26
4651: 11.49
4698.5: 11.08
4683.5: 12.82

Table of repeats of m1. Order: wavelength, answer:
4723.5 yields 12.59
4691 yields 11.96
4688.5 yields 11.5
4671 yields 10.79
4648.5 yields 10.79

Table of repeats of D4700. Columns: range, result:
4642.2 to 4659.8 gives 11.49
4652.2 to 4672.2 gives 12.57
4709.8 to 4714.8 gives 11.82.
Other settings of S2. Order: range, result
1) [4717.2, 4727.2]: 12.59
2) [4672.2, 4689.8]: 12.82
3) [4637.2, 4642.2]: 11.73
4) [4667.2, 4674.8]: 11.28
